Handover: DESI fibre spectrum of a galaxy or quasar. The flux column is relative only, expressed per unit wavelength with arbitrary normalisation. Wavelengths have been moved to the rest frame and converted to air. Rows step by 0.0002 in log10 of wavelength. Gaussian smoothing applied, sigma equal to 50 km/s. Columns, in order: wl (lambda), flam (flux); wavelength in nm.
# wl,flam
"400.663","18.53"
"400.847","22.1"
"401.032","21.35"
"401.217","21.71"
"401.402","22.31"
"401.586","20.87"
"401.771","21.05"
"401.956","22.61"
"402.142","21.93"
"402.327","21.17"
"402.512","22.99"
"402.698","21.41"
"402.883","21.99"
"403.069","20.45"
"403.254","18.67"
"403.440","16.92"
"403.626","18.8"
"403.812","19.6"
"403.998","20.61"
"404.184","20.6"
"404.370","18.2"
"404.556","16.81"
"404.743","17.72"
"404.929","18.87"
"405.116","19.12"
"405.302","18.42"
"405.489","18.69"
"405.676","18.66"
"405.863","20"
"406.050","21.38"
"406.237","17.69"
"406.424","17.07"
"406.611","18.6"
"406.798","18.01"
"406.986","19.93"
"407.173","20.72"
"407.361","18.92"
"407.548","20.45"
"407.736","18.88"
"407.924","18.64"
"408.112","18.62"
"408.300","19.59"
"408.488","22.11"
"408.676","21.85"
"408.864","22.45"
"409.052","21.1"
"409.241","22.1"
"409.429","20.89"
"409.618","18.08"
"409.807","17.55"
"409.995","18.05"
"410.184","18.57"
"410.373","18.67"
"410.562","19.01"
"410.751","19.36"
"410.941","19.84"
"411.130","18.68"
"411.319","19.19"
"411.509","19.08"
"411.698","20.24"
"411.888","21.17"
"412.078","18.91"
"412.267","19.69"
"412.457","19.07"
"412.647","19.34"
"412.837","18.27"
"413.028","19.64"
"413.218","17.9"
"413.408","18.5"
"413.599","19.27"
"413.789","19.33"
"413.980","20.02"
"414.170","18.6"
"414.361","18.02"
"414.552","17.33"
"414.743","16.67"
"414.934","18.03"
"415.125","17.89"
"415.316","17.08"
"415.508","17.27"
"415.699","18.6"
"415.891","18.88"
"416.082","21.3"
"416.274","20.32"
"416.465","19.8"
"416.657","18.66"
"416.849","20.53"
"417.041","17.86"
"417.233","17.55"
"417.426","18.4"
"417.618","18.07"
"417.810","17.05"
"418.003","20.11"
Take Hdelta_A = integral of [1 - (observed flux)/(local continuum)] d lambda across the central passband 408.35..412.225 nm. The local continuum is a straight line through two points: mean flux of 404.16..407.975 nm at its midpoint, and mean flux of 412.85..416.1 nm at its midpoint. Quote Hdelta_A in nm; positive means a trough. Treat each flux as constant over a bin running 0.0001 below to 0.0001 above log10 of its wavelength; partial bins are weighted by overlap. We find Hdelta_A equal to -0.25 nm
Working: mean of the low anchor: 18.9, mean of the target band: 19.8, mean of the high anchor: 18.4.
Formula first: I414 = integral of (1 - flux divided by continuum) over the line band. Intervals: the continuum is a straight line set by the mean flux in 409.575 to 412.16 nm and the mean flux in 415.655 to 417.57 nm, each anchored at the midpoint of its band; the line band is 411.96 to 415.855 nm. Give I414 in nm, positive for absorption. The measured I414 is 0.13 nm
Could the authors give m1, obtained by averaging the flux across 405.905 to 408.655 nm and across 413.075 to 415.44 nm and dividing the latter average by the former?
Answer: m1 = 0.94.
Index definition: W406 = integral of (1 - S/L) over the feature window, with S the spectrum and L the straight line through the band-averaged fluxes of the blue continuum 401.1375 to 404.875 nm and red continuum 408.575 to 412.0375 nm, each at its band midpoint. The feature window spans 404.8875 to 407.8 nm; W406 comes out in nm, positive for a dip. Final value 0.139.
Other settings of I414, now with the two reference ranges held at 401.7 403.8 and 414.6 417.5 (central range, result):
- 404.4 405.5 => 0.11 nm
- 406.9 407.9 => 0.01 nm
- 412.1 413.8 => 0.01 nm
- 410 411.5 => 0.03 nm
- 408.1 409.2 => -0.08 nm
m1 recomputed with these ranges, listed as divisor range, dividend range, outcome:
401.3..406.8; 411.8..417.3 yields 0.95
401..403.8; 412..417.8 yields 0.89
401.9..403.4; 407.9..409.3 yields 0.98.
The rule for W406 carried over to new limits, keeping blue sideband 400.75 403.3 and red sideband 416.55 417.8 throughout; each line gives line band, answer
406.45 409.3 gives 0.039 nm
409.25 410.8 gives 0.074 nm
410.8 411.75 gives 0.013 nm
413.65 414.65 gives 0.019 nm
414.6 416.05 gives 0.068 nm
